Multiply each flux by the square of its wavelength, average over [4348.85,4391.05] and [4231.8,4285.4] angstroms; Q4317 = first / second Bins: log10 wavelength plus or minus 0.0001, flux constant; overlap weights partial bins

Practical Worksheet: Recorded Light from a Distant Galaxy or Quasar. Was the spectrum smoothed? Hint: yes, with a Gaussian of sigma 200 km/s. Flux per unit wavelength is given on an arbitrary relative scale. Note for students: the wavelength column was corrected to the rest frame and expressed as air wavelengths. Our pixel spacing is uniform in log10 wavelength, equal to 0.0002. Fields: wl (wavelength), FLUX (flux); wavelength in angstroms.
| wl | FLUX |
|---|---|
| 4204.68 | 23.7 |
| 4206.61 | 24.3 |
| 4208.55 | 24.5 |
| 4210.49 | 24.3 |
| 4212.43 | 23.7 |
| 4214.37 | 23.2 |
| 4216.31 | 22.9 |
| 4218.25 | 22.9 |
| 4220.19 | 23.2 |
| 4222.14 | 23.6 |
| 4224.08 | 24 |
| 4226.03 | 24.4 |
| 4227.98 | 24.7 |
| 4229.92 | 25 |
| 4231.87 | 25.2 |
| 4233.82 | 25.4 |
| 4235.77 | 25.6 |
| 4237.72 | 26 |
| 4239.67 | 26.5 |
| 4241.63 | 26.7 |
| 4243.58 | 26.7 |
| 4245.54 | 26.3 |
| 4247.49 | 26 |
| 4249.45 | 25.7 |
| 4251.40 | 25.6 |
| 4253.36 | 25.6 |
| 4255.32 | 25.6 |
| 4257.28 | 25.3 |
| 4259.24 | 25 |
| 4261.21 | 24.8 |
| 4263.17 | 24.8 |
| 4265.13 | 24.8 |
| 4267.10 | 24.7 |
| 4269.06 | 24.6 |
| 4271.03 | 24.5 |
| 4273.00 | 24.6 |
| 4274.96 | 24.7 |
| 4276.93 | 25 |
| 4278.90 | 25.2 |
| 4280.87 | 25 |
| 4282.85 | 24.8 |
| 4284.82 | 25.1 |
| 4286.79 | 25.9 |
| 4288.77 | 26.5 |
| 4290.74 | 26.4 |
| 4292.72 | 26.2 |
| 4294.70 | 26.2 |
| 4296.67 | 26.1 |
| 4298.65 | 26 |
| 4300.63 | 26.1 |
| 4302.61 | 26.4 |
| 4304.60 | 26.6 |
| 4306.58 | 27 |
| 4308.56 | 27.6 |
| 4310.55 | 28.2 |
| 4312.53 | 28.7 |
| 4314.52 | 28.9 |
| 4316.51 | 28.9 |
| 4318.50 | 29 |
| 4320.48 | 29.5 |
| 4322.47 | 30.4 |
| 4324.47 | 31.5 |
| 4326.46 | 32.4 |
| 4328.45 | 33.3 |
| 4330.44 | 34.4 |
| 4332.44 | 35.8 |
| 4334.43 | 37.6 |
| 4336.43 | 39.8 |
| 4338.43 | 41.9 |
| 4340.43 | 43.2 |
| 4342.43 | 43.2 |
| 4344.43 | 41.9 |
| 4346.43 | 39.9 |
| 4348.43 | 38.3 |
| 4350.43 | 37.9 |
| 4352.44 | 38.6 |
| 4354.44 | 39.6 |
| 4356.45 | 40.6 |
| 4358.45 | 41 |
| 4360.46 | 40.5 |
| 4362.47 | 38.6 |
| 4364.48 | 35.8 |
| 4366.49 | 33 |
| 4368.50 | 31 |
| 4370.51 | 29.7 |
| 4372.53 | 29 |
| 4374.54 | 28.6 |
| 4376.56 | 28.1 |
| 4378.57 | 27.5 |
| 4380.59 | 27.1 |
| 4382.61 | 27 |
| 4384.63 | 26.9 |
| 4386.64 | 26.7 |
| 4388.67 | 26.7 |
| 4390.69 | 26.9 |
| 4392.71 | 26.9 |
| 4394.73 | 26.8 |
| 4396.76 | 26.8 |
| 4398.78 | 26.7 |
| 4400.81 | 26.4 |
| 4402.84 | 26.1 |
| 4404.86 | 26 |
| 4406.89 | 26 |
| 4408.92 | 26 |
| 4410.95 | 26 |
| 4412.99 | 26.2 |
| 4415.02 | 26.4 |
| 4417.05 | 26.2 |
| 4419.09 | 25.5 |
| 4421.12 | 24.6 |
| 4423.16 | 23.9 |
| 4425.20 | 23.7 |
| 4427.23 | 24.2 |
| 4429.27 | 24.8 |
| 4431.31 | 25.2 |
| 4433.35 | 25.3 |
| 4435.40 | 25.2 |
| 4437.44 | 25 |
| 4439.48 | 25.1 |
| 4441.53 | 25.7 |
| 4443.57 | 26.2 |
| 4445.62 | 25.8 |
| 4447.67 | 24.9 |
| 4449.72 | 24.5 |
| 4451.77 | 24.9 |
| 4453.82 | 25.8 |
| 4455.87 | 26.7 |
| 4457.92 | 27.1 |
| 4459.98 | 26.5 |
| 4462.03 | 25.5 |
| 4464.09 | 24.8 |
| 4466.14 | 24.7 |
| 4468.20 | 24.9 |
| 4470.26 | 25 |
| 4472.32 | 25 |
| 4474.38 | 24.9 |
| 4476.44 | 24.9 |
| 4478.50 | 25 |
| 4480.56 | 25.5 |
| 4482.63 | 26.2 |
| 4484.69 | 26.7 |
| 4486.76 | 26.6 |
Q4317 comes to 1.4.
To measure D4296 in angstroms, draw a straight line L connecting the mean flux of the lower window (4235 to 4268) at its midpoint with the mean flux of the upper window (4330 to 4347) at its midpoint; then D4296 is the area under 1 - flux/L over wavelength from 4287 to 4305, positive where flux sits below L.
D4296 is 3.64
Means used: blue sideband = 25.6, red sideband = 39.9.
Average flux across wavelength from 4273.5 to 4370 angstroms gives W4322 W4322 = 32.1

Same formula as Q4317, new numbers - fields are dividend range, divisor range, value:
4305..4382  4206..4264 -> 1.44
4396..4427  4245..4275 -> 1.10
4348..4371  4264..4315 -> 1.48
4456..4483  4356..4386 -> 0.83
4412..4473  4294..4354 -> 0.81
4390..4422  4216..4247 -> 1.14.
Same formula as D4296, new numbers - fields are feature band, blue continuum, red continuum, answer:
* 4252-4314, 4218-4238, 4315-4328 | 4.86 angstroms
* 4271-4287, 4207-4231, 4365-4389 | 0.45 angstroms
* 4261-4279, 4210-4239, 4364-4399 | 0.51 angstroms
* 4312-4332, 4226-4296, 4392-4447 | -4.21 angstroms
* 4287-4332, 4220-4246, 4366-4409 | -3.63 angstroms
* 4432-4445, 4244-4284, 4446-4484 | -0.03 angstroms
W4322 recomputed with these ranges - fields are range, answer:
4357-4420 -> 28.9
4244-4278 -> 25.2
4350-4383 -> 33.8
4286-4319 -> 27.1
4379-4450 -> 25.8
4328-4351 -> 39.1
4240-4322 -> 26.2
